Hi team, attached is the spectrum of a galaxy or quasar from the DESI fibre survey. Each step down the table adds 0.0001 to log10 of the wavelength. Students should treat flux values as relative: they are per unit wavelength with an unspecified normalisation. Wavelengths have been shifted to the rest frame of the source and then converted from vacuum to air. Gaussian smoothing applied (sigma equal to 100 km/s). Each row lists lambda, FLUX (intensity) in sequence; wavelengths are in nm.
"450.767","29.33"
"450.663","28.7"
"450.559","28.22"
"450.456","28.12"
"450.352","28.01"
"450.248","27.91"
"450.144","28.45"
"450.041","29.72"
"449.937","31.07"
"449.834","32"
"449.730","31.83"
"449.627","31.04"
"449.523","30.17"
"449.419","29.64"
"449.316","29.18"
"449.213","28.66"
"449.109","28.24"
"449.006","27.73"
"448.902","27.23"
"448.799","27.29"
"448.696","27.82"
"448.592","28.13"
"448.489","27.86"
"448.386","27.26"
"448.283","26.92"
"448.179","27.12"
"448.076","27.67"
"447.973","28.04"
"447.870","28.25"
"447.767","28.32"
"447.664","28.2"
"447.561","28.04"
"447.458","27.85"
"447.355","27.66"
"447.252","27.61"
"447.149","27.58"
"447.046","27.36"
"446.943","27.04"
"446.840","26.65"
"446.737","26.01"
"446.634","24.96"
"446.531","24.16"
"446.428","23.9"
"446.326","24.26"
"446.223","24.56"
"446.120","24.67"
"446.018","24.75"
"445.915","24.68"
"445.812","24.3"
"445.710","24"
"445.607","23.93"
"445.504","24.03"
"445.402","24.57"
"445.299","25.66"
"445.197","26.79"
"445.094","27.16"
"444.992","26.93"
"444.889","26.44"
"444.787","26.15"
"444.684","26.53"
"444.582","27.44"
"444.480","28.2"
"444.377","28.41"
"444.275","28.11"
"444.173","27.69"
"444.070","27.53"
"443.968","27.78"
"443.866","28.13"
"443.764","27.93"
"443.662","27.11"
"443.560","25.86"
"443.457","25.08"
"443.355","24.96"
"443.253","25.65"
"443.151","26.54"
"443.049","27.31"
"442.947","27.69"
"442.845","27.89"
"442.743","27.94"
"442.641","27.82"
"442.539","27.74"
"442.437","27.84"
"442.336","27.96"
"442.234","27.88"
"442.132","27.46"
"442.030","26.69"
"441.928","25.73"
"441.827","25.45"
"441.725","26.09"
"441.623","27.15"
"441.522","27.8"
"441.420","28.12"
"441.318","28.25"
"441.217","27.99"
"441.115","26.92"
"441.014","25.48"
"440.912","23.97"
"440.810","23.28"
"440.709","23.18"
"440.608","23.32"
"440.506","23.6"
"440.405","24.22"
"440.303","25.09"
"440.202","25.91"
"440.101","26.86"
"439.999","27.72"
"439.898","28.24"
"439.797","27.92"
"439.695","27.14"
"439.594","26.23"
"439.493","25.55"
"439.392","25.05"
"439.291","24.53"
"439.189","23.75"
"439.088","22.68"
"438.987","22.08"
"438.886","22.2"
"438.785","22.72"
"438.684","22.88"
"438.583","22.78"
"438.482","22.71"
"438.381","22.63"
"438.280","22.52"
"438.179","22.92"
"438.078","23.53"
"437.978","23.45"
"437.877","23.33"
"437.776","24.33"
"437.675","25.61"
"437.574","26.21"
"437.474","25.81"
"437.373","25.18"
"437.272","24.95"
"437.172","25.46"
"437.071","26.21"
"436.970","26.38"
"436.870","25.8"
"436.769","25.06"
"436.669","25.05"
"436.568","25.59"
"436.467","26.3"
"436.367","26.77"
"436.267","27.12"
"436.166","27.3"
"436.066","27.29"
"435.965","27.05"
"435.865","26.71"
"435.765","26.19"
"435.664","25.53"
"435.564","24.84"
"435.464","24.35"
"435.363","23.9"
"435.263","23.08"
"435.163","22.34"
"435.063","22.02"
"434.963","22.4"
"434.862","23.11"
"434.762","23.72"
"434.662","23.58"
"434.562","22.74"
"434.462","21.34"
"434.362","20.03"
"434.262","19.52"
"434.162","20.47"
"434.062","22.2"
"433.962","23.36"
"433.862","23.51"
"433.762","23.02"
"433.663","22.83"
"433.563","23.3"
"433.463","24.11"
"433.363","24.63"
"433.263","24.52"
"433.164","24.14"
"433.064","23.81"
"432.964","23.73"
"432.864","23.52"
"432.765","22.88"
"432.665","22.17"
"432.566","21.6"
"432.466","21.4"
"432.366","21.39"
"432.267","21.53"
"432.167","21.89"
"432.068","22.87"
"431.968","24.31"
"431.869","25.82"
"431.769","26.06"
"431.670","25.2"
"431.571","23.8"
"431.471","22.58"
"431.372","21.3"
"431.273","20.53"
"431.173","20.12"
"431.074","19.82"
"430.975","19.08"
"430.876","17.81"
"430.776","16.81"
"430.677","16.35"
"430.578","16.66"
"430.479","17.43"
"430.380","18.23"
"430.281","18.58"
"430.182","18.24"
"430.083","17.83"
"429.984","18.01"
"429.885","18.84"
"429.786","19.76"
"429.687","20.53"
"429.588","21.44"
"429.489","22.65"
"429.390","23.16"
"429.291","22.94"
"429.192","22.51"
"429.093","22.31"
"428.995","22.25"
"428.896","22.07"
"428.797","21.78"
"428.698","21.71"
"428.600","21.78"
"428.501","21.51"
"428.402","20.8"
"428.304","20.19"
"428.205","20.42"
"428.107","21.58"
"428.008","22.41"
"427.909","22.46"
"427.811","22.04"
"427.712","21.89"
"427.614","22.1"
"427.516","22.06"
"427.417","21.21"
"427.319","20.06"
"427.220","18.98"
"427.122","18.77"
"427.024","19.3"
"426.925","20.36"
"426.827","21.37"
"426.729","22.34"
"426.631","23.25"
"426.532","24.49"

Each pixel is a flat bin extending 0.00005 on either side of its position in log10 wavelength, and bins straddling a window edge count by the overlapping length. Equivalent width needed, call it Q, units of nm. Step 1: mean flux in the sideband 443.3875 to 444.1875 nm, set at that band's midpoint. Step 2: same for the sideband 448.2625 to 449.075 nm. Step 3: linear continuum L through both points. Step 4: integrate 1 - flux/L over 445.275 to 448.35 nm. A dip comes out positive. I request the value 0.14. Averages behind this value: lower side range 27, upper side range 27.6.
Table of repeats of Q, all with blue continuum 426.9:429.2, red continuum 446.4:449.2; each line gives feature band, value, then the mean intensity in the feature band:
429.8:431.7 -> 0.24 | 19.3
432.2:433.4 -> -0.01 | 22.9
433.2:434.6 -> 0.03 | 22.6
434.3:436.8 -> -0.10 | 24.5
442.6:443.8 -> -0.04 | 26.8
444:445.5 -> -0.03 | 26.9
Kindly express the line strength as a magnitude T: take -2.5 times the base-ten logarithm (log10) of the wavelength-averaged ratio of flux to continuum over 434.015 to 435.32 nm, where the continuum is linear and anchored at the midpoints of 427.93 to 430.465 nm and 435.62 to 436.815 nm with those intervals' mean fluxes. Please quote 0.14 mag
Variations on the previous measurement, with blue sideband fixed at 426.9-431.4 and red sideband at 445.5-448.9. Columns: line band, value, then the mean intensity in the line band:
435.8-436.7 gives -0.170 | 26.6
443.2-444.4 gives -0.070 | 27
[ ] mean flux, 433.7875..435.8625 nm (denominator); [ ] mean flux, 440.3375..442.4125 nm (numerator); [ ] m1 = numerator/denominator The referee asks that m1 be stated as 1.13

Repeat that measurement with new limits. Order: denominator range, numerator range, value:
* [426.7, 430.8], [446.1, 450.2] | 1.35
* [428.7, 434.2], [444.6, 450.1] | 1.26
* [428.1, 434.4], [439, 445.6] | 1.23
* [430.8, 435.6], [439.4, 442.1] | 1.15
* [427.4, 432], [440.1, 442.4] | 1.24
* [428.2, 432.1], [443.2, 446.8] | 1.24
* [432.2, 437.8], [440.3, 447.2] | 1.09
